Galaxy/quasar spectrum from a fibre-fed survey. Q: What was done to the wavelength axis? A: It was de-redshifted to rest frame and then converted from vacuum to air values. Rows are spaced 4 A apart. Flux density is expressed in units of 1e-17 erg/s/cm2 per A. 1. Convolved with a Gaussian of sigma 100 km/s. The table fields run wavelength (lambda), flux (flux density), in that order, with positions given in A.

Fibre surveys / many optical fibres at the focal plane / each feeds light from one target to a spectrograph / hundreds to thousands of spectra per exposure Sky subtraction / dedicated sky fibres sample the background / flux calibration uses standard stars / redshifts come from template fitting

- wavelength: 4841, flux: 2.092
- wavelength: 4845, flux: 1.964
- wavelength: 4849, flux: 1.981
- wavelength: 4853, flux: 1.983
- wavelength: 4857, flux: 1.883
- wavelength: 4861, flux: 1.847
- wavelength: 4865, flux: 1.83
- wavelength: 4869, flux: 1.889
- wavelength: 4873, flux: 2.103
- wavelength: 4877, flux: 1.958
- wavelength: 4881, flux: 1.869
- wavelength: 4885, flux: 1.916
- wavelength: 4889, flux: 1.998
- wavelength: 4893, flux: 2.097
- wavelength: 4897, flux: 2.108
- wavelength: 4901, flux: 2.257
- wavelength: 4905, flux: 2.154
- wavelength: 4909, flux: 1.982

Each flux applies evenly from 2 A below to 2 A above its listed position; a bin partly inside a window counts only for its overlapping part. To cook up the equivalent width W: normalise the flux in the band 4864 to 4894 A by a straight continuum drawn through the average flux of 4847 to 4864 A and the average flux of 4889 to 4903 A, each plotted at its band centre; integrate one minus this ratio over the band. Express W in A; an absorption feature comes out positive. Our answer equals 1.25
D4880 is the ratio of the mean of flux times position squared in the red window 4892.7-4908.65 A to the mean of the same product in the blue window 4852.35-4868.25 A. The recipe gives 1.16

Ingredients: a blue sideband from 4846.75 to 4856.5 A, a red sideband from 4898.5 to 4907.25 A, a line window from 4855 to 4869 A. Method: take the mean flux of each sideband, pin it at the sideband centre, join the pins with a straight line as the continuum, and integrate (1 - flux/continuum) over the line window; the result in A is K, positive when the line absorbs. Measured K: 1.1 A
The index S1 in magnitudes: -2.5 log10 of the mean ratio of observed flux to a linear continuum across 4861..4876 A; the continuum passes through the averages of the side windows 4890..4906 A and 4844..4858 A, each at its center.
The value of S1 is 0.054 mag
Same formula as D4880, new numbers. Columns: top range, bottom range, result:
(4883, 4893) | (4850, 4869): 1.06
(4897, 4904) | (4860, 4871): 1.20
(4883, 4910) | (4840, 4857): 1.07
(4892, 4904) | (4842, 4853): 1.11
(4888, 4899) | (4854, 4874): 1.10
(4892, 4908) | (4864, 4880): 1.12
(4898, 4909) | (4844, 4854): 1.12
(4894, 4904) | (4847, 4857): 1.13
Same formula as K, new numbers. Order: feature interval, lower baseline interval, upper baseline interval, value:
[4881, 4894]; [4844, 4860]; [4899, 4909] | 0.73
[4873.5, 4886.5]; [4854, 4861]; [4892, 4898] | 0.51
